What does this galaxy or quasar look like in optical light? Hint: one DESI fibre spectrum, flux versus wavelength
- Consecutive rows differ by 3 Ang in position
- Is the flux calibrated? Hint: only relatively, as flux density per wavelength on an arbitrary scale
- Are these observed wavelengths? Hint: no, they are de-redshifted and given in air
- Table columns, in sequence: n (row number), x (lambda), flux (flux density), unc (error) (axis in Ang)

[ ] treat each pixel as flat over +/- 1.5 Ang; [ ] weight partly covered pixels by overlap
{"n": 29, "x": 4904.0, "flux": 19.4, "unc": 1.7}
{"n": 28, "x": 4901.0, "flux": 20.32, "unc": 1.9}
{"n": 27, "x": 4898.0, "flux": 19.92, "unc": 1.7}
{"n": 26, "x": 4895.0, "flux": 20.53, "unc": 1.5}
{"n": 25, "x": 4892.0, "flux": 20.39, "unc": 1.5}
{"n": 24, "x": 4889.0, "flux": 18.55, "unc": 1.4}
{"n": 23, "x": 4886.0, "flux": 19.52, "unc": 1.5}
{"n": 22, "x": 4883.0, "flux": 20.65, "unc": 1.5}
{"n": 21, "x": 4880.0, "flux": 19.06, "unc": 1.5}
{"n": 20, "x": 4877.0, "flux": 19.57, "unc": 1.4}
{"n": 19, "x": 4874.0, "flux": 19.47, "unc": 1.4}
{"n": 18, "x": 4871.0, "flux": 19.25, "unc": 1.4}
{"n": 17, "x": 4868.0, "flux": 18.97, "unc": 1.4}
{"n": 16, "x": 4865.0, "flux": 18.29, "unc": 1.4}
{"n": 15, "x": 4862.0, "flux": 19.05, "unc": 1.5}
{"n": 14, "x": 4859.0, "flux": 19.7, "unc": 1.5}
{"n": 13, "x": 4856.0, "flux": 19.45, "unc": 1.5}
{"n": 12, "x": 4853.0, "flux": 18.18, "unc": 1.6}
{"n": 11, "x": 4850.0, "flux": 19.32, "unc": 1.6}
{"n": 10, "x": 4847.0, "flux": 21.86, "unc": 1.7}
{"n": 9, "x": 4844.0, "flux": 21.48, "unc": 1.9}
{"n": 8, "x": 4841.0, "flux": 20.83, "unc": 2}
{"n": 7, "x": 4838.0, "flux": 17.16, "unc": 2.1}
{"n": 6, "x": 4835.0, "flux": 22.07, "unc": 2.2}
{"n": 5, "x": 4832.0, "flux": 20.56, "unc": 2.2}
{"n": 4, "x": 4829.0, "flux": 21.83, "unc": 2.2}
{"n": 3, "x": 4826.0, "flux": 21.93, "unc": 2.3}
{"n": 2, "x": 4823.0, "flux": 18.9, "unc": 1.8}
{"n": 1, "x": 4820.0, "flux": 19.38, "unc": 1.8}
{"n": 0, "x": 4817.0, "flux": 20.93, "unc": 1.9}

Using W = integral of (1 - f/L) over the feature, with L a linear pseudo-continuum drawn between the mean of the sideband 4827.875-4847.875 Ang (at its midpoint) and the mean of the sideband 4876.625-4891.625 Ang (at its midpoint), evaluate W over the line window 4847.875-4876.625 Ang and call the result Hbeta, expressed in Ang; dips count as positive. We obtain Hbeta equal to 1.4 Ang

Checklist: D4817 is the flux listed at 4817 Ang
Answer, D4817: 20.93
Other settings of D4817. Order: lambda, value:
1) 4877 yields 19.57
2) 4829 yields 21.83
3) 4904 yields 19.4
